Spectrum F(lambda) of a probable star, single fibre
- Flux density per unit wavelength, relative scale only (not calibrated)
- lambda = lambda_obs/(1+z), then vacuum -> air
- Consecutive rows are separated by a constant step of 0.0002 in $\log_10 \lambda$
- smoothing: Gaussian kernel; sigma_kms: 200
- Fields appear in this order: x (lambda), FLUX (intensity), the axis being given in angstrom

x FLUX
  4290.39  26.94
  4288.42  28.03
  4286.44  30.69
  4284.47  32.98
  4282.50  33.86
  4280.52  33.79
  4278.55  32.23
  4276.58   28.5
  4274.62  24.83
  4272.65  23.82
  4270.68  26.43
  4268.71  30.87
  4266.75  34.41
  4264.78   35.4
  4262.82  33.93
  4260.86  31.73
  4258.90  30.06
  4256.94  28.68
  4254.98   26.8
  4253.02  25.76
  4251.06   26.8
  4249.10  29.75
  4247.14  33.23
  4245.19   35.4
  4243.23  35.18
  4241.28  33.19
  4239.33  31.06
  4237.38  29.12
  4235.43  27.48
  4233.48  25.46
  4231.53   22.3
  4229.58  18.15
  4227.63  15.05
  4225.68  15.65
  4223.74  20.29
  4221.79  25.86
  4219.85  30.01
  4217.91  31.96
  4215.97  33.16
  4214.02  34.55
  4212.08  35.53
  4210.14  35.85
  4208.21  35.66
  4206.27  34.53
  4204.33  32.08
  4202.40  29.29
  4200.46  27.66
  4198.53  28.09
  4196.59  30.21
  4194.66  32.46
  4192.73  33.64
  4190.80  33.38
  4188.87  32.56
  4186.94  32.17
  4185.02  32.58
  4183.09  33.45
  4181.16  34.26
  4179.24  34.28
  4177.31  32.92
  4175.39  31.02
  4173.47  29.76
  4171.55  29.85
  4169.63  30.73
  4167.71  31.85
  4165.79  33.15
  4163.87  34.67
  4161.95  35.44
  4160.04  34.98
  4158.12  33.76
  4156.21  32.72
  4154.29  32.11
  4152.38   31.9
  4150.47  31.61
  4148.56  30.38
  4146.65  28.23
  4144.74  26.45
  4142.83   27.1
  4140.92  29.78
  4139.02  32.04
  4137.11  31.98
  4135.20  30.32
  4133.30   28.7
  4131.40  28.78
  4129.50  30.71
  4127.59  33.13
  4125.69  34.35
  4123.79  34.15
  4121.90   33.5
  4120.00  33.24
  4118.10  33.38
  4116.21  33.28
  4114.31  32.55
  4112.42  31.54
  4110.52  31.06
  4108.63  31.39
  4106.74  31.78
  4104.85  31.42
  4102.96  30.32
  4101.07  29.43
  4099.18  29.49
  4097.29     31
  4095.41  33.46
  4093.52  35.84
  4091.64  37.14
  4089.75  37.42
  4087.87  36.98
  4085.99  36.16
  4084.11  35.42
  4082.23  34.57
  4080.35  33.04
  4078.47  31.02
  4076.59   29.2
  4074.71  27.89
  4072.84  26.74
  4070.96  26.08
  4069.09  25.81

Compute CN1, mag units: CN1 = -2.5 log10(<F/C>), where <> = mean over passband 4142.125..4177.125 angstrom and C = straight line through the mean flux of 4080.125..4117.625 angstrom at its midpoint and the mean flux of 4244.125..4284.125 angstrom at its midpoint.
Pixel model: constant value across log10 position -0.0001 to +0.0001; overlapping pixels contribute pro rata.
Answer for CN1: 0.02 mag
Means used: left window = 33.2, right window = 30.4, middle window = 31.5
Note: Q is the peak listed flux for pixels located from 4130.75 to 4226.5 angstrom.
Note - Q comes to 35.85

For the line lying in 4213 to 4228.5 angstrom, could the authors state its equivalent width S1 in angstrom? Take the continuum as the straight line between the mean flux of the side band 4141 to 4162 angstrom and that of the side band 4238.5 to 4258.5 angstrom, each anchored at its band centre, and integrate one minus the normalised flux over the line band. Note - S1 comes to 2.4 angstrom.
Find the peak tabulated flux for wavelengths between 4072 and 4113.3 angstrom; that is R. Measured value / 37.42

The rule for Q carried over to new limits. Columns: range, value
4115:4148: 34.35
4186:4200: 33.64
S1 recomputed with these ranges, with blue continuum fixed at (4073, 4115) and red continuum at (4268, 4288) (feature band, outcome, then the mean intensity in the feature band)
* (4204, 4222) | -1.5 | 33.2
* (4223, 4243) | 4.0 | 24.3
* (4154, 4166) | -0.9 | 34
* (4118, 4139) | 0.0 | 32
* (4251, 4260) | 0.7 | 27.8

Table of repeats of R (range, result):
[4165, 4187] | 34.28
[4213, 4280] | 35.4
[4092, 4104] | 35.84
